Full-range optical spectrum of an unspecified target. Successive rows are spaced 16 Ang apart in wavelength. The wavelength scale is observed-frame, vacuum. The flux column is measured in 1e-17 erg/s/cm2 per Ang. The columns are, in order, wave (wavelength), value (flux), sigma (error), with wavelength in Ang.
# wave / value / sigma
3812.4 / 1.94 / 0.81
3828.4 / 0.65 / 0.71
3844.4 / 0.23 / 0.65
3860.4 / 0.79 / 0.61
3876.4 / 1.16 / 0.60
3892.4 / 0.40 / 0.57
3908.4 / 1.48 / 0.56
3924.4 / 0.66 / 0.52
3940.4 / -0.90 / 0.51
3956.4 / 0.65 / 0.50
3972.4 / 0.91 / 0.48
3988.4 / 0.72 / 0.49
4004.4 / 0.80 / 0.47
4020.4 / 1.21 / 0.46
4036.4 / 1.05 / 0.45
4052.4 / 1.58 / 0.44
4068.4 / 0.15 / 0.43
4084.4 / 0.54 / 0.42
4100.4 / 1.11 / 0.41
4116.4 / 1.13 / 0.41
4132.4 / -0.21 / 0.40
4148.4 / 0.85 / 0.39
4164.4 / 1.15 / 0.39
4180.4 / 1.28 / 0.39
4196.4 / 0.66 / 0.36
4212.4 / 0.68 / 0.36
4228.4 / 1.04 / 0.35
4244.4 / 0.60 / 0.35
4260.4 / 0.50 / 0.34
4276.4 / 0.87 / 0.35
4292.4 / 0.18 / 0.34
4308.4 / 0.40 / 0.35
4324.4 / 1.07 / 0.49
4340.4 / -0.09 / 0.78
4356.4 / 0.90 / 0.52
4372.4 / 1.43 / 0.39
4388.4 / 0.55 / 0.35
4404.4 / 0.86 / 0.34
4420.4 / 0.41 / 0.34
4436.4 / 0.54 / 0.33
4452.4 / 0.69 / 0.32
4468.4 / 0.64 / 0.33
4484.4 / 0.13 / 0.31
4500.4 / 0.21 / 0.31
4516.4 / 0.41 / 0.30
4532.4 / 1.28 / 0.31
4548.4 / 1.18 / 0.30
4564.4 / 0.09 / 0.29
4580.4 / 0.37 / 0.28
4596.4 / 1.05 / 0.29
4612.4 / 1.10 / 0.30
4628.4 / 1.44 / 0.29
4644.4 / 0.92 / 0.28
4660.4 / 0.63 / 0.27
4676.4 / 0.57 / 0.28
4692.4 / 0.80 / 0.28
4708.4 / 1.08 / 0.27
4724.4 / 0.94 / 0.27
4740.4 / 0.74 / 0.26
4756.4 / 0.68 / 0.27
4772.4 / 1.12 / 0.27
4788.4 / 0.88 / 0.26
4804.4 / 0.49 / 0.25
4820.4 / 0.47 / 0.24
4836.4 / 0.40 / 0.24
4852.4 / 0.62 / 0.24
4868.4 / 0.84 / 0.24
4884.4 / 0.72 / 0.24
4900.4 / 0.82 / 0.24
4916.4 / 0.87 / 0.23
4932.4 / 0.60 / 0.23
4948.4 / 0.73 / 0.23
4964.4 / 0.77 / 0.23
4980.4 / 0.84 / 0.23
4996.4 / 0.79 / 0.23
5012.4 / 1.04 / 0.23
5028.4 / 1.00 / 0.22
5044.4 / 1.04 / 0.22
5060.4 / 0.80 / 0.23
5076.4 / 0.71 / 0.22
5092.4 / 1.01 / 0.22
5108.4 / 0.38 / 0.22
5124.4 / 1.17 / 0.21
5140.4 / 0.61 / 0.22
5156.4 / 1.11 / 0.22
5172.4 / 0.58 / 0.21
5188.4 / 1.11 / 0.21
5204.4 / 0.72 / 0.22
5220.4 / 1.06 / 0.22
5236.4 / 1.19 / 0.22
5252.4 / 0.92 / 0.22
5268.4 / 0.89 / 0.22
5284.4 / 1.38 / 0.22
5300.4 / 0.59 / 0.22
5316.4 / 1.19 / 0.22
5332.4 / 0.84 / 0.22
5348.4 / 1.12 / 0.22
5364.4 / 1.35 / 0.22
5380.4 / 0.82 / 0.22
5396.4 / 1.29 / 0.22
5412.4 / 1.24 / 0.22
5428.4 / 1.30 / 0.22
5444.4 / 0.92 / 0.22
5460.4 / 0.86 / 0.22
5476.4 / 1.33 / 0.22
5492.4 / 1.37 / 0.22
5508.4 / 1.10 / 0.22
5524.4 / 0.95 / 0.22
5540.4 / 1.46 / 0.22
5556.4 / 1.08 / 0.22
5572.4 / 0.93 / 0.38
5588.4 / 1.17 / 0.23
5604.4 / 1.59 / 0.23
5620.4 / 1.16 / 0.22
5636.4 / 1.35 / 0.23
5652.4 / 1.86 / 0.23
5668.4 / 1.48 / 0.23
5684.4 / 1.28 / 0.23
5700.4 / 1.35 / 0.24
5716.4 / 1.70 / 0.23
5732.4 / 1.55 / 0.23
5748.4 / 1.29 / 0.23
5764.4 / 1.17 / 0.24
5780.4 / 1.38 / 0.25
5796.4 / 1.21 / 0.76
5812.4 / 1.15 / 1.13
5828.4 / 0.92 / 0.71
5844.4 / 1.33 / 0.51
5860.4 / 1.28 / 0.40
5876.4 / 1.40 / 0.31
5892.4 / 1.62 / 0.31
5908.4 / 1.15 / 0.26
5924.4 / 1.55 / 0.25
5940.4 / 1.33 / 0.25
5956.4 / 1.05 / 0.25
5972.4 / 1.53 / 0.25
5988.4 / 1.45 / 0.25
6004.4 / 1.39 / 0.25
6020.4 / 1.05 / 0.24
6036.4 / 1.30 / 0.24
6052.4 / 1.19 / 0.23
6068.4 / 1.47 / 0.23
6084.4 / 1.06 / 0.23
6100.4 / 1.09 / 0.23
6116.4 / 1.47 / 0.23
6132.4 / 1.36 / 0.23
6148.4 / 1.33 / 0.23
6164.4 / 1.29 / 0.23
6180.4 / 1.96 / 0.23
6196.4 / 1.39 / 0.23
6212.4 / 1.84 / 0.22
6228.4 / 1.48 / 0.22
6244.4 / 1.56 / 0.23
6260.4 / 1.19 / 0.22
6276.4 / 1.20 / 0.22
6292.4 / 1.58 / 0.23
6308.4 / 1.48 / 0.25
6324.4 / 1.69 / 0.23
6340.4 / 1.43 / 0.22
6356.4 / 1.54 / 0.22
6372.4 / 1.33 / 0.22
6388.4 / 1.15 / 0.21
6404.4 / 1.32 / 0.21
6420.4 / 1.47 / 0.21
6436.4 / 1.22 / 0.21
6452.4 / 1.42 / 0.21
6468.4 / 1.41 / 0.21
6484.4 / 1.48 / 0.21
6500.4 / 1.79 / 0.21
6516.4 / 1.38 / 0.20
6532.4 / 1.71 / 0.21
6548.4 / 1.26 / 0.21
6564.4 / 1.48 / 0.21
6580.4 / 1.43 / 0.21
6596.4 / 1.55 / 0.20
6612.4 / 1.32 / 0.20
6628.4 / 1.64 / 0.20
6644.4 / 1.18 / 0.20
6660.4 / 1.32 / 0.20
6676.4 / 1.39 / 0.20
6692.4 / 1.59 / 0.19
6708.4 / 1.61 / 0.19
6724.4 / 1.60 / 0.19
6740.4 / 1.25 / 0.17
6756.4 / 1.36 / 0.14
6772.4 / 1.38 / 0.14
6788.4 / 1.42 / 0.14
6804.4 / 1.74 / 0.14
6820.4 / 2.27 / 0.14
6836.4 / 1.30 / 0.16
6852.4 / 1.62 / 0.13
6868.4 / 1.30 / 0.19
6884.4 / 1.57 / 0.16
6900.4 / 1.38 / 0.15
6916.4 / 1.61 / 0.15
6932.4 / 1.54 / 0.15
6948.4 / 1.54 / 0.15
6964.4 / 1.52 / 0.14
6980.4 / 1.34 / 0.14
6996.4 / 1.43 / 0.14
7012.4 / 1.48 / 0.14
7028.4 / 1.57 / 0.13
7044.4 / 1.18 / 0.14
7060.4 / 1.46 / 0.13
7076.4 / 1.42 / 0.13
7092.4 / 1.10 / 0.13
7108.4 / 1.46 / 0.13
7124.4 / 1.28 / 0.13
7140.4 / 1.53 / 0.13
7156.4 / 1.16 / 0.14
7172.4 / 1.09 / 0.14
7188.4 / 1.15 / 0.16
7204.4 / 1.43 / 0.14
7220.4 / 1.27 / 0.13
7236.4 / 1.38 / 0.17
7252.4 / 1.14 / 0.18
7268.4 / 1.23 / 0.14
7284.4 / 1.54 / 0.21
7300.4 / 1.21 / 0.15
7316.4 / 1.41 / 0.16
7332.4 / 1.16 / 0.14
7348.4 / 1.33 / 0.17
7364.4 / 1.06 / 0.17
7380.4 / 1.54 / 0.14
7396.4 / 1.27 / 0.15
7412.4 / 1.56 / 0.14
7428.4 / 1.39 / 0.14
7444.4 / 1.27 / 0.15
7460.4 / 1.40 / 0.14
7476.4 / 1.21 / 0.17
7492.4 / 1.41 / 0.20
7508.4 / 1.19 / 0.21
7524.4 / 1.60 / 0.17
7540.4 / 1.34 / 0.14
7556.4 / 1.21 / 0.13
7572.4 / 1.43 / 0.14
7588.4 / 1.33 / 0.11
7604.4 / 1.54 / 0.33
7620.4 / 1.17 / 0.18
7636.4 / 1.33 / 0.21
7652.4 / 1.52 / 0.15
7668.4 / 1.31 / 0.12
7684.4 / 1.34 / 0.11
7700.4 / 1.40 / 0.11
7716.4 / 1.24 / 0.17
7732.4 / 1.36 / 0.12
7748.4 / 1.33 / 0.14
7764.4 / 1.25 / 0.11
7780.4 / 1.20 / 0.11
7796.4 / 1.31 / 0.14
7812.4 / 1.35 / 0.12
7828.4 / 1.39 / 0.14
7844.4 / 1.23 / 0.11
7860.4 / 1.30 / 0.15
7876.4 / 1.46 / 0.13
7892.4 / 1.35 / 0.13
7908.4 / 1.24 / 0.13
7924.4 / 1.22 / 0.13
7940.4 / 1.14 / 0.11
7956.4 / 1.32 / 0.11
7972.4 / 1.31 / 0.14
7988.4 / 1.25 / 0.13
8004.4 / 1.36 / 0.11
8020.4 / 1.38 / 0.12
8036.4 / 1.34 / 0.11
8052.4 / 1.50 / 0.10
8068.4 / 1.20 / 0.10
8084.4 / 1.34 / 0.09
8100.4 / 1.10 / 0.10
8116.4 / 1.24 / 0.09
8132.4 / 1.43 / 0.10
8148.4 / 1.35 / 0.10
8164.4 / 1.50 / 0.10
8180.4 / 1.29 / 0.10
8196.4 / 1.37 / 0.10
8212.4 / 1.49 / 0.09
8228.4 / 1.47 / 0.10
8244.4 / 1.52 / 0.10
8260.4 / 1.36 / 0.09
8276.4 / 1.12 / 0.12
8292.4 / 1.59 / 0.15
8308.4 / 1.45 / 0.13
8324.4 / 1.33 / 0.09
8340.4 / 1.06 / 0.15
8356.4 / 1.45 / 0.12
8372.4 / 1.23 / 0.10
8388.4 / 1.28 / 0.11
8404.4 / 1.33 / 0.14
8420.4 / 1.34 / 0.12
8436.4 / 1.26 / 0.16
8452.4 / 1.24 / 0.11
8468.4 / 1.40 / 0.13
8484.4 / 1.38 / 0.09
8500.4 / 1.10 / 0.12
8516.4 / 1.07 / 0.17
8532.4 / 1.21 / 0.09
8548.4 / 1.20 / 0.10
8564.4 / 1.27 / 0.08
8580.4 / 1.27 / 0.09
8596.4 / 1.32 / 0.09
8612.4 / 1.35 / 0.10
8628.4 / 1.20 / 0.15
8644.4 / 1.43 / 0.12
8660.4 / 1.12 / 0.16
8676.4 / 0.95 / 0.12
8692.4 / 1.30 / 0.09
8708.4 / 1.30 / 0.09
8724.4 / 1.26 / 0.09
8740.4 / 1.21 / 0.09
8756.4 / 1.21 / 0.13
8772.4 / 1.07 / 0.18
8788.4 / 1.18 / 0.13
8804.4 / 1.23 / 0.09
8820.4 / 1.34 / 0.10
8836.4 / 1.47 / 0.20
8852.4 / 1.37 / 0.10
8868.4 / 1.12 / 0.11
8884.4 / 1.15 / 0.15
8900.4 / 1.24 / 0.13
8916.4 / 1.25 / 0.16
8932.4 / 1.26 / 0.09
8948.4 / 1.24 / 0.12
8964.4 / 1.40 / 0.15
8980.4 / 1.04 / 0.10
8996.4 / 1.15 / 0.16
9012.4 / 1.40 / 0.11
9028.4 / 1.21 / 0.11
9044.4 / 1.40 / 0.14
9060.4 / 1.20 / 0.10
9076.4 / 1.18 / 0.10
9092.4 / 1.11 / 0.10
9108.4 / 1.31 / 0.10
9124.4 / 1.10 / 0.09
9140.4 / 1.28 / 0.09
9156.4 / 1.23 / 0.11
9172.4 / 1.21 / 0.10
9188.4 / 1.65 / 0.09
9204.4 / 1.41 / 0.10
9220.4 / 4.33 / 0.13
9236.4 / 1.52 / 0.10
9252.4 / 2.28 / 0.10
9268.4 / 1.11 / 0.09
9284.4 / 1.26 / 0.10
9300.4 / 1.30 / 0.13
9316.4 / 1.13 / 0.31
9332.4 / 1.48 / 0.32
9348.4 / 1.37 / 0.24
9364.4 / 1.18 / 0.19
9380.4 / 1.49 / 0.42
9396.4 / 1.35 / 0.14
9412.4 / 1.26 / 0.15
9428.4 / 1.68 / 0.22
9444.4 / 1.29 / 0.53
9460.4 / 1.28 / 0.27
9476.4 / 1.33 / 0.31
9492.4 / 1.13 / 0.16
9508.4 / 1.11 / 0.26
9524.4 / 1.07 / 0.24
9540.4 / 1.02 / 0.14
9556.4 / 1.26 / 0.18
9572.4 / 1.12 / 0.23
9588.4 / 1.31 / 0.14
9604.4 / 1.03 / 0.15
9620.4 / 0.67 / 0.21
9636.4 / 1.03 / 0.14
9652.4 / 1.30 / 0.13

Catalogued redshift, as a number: 0.404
